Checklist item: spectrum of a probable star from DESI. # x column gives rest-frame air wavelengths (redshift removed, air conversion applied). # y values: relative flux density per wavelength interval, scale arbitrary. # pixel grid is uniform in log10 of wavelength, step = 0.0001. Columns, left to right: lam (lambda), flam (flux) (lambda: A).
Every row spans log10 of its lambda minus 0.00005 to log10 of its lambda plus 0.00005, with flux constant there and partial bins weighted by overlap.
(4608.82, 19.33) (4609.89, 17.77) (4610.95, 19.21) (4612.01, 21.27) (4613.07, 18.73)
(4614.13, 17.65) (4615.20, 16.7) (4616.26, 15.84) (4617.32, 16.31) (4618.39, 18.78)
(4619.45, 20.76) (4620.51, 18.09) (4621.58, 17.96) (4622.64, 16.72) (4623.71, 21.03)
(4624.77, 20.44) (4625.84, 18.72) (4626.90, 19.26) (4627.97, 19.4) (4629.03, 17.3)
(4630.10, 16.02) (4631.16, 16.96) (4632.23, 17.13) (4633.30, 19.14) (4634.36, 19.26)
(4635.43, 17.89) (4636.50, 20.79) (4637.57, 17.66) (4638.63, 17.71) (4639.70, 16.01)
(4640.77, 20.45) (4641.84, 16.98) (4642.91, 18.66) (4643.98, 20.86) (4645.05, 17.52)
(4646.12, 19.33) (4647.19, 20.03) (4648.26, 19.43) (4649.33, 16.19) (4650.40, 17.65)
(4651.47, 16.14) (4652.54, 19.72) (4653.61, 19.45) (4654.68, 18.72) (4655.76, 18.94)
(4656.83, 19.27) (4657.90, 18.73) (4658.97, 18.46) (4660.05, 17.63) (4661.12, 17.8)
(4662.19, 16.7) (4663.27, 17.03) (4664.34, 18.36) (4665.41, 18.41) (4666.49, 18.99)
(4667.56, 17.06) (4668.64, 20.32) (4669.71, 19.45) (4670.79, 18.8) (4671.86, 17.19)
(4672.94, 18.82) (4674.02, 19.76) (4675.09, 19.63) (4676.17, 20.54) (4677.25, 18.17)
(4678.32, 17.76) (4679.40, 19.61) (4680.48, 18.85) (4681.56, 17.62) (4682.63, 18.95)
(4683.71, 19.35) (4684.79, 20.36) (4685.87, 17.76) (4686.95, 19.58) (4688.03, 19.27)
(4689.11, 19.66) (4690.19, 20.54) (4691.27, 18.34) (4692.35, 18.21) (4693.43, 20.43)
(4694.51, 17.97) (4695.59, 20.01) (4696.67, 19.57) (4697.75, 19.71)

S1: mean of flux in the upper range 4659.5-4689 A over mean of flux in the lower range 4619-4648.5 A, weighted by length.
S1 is 1.00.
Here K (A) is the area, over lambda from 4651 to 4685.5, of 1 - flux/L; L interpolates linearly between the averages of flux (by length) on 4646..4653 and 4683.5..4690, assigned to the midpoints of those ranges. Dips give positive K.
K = 0.4 A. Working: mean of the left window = 18.3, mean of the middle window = 18.6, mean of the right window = 19.4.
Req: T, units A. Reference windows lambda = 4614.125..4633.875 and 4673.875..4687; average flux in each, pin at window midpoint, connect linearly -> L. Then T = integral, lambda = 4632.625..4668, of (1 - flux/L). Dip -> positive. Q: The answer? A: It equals 0.30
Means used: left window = 18.1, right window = 19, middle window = 18.4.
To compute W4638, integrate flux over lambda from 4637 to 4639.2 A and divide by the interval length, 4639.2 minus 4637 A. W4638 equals 17.7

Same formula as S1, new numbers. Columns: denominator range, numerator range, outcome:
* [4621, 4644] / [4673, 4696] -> 1.04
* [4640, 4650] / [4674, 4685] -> 1.02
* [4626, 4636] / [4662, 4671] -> 1.02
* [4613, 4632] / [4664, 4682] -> 1.04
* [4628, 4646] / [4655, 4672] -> 1.01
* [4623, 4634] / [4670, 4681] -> 1.02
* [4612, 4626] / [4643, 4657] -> 1.02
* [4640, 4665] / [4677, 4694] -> 1.03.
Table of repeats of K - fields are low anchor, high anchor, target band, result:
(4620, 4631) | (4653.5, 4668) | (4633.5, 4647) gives -0.2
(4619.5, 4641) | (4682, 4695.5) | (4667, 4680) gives 0.1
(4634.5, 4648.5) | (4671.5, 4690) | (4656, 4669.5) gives 0.4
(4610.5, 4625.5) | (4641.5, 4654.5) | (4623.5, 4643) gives 0.1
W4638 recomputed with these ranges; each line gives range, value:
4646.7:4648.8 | 19.7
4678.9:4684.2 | 18.9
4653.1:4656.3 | 19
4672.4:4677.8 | 19.4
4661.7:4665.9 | 17.6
